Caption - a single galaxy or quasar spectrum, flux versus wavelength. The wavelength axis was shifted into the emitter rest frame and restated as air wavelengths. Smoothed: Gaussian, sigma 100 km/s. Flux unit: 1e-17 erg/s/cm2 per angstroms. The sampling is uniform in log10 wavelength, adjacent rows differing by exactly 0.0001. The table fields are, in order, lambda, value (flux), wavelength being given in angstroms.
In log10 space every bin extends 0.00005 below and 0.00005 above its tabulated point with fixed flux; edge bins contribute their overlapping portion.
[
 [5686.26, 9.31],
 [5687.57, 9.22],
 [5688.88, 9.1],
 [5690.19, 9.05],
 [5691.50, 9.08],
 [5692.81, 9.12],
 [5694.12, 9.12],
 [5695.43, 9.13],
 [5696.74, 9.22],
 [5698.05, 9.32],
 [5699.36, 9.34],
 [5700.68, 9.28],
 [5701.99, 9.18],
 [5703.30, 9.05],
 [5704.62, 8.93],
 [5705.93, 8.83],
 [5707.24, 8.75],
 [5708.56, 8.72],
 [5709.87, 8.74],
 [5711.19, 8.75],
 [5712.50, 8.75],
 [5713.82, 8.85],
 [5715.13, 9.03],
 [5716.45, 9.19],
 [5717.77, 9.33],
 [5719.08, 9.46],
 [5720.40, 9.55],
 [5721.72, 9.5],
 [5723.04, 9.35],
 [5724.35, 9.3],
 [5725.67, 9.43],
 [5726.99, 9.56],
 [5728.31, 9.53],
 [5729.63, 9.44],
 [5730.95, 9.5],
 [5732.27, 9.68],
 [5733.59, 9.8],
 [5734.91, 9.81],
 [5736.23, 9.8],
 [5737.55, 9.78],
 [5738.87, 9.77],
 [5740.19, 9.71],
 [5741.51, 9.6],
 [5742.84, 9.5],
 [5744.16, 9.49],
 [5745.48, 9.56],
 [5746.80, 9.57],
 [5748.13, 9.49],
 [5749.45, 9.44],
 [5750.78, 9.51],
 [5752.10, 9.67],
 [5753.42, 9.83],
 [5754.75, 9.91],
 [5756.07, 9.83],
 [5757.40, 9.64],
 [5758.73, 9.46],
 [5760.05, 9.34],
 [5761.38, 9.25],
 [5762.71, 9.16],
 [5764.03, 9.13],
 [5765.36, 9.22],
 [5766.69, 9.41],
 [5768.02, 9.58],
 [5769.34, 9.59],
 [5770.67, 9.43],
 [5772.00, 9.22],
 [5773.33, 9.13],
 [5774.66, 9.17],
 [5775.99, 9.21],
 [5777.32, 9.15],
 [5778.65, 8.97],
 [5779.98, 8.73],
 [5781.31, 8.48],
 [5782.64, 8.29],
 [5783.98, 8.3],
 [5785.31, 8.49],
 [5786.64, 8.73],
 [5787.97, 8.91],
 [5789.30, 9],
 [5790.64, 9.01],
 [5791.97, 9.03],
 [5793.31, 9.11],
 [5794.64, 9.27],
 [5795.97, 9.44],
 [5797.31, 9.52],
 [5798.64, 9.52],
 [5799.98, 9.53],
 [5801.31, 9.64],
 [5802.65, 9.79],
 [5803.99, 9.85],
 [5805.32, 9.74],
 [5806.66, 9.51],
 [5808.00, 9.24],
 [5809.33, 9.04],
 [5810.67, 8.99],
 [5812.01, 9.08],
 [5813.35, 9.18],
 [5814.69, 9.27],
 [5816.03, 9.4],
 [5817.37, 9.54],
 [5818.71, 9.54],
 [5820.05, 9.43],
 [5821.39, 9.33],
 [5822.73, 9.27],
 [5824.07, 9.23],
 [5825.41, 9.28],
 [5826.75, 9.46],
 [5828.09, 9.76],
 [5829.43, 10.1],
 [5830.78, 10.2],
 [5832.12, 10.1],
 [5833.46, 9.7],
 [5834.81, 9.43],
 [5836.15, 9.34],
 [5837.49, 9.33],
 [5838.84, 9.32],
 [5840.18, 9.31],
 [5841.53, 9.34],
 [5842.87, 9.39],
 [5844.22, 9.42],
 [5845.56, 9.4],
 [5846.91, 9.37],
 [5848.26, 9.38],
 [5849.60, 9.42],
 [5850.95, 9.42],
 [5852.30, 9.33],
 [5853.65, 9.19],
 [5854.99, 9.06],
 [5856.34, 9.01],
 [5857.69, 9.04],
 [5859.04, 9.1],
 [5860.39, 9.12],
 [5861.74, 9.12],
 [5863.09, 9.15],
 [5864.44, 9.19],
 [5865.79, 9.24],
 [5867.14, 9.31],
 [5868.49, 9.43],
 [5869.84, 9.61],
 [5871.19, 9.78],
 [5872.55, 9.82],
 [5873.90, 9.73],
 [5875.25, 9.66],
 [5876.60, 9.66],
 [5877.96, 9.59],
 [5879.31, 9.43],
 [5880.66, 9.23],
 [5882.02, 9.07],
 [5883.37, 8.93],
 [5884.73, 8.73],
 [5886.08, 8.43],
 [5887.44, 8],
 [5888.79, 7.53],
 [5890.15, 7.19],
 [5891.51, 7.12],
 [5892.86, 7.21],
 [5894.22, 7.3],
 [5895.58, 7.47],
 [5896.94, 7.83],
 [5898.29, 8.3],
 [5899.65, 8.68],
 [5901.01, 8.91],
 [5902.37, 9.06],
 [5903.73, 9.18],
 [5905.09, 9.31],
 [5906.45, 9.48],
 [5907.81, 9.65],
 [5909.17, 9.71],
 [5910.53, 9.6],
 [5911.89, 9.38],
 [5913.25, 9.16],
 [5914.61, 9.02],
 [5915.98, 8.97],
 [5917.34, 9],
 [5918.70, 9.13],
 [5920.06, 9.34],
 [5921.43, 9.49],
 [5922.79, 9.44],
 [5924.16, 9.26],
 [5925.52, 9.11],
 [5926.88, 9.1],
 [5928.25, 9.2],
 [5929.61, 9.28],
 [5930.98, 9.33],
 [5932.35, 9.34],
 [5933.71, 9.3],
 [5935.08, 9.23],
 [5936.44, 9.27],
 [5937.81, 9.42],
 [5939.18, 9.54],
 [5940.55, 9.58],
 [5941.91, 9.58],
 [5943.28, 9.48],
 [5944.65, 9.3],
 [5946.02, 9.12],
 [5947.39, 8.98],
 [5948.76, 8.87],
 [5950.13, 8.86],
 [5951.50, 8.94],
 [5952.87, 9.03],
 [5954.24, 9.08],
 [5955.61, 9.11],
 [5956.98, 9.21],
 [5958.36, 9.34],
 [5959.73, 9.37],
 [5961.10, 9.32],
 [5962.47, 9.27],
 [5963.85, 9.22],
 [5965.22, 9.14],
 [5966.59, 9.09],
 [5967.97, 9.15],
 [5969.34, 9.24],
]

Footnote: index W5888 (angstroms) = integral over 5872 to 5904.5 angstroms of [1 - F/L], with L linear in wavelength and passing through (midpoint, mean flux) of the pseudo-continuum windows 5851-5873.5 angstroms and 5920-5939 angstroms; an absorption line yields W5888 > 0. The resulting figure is 2.5 angstroms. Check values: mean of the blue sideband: 9.29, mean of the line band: 8.58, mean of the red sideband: 9.3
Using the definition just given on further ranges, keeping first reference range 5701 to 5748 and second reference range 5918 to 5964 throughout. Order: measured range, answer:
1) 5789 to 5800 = 0.1 angstroms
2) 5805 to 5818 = 0.0 angstroms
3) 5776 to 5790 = 0.9 angstroms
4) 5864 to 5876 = -0.3 angstroms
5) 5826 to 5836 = -0.5 angstroms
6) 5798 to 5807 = -0.3 angstroms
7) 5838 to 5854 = -0.1 angstroms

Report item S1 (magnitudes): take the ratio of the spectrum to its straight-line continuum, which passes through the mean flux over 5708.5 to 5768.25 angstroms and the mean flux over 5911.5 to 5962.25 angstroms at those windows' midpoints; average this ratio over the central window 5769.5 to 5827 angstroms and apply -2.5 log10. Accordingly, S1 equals 0.02 mag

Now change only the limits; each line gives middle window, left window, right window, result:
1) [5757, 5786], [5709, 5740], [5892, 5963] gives 0.026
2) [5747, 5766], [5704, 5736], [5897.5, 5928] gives -0.029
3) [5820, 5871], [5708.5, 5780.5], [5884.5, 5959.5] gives -0.029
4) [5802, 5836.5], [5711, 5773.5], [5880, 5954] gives -0.031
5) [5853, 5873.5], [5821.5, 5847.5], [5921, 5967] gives 0.018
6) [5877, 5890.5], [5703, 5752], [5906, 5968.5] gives 0.074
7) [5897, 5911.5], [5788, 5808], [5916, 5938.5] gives 0.017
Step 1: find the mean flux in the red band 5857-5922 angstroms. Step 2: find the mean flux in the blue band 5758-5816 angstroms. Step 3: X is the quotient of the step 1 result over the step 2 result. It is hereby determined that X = 0.97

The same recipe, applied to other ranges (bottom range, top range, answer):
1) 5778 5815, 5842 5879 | 1.03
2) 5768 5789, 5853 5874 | 1.04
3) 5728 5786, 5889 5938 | 0.95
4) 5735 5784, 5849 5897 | 0.95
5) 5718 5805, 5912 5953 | 0.98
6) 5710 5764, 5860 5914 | 0.94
